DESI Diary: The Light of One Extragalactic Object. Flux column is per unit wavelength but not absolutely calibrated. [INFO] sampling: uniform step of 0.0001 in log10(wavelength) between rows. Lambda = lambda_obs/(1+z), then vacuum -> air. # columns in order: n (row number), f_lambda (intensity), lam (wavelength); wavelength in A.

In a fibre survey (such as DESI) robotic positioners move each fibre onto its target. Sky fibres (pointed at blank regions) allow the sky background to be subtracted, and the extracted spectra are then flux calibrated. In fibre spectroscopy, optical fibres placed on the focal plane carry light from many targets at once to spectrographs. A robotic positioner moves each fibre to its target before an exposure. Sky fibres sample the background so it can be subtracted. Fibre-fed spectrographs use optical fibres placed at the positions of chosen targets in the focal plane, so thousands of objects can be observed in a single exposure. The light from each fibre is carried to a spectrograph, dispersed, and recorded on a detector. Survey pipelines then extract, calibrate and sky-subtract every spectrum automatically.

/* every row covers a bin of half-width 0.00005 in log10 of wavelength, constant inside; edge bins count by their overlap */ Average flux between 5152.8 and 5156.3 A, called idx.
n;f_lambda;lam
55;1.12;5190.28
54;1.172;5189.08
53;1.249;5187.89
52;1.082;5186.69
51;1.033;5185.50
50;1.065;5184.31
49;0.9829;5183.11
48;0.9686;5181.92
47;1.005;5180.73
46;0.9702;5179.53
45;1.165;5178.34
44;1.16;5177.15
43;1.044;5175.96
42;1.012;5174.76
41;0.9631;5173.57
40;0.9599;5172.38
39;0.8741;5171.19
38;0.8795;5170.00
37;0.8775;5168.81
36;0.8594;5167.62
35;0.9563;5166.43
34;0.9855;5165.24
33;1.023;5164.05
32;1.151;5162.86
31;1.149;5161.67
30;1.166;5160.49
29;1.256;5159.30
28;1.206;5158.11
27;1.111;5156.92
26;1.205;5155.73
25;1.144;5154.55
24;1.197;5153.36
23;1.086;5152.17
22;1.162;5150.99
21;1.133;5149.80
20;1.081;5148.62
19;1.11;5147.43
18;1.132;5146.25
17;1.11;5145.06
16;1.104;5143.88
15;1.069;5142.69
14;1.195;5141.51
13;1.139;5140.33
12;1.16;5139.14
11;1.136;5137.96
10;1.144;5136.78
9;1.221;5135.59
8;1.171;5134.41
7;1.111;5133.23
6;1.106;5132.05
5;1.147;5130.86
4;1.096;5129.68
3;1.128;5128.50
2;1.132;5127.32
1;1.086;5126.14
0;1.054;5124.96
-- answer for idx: 1.18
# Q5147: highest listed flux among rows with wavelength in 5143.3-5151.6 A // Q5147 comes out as 1.162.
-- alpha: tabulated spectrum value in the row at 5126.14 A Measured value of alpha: 1.086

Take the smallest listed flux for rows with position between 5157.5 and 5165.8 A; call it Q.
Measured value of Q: 0.9855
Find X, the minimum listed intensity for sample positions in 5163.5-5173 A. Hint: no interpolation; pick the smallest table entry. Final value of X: 0.8594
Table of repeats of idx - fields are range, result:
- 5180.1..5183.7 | 0.985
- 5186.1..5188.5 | 1.17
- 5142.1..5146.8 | 1.1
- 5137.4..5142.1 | 1.16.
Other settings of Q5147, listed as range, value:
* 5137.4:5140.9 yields 1.16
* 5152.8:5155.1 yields 1.197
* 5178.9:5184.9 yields 1.065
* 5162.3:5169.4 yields 1.151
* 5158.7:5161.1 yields 1.256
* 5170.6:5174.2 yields 0.9631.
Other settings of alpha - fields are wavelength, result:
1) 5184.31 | 1.065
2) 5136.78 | 1.144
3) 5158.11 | 1.206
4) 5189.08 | 1.172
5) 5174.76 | 1.012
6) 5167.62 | 0.8594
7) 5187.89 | 1.249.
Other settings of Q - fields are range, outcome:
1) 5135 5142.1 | 1.136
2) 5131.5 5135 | 1.106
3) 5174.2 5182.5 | 0.9686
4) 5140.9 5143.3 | 1.069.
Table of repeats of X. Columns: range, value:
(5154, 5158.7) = 1.111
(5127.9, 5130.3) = 1.096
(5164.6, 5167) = 0.9563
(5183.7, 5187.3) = 1.033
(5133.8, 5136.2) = 1.171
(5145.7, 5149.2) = 1.081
